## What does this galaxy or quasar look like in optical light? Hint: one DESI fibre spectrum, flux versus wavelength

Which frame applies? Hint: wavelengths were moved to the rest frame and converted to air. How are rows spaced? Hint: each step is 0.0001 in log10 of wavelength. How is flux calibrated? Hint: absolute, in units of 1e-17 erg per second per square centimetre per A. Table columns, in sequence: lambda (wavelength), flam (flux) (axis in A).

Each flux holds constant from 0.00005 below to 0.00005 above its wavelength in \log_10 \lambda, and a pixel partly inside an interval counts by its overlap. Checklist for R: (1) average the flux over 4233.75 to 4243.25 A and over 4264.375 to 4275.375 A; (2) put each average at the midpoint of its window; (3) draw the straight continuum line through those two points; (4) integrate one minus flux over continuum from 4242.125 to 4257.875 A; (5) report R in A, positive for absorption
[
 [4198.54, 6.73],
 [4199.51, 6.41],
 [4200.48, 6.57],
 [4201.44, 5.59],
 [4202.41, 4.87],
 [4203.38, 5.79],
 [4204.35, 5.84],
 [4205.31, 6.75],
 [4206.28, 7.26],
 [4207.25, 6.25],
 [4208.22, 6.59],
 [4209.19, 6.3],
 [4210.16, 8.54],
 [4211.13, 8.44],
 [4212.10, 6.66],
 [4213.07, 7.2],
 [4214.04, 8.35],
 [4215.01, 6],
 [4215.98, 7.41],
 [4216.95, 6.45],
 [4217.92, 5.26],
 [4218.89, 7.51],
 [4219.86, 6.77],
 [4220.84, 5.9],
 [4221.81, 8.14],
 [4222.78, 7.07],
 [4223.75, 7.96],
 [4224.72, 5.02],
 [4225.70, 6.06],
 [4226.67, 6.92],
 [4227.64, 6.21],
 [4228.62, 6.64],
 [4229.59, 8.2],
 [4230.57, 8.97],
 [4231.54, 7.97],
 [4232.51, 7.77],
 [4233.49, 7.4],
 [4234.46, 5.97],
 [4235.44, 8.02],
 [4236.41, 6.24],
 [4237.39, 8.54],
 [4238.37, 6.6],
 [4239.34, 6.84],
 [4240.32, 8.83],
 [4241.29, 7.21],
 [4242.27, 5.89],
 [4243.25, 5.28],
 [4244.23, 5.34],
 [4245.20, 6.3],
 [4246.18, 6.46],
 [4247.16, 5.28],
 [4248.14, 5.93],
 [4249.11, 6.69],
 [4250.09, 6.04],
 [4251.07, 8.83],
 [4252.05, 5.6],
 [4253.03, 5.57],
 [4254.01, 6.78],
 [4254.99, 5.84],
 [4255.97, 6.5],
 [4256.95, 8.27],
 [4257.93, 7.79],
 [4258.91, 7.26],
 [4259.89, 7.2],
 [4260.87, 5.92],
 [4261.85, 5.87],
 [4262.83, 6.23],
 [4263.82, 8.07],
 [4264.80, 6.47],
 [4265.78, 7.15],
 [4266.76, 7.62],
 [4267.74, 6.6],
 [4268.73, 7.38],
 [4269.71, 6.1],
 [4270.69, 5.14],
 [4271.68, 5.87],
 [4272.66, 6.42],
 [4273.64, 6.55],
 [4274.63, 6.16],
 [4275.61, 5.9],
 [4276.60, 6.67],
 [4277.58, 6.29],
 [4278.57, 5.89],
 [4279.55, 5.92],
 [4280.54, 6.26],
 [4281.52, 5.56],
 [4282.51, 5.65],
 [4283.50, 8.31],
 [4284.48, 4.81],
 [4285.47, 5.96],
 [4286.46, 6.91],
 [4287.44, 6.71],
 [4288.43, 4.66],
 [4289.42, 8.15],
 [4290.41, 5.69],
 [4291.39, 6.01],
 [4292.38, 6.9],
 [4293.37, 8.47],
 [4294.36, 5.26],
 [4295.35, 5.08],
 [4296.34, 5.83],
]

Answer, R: 1.1 A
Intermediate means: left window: 7.04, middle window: 6.34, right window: 6.49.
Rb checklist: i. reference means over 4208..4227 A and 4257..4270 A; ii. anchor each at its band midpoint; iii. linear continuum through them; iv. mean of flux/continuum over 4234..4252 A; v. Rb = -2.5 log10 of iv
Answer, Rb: 0.05 mag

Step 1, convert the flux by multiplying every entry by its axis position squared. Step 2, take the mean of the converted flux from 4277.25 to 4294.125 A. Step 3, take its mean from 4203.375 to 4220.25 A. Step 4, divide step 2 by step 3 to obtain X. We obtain 0.95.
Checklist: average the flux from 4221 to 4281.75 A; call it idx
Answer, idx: 6.7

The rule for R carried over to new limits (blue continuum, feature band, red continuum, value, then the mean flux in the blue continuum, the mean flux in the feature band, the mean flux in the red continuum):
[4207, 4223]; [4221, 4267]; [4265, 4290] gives -1.1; 7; 6.86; 6.34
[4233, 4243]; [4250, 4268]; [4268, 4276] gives -0.8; 7.11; 6.84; 6.2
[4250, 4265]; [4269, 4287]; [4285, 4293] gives 1.1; 6.79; 6.15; 6.41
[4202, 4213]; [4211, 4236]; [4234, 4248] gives -1.6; 6.69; 7.07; 6.61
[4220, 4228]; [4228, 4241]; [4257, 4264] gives -1.5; 6.67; 7.52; 6.94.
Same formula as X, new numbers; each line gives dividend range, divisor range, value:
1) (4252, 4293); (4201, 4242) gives 0.95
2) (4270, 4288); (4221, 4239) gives 0.88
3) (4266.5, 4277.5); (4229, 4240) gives 0.86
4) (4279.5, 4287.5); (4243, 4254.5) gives 1.02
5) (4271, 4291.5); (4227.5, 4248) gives 0.91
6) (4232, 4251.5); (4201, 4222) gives 1.02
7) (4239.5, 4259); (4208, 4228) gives 0.97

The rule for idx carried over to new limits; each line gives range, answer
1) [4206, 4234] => 7.07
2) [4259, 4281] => 6.45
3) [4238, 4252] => 6.51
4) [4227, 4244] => 7.18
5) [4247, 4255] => 6.35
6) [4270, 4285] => 6.09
